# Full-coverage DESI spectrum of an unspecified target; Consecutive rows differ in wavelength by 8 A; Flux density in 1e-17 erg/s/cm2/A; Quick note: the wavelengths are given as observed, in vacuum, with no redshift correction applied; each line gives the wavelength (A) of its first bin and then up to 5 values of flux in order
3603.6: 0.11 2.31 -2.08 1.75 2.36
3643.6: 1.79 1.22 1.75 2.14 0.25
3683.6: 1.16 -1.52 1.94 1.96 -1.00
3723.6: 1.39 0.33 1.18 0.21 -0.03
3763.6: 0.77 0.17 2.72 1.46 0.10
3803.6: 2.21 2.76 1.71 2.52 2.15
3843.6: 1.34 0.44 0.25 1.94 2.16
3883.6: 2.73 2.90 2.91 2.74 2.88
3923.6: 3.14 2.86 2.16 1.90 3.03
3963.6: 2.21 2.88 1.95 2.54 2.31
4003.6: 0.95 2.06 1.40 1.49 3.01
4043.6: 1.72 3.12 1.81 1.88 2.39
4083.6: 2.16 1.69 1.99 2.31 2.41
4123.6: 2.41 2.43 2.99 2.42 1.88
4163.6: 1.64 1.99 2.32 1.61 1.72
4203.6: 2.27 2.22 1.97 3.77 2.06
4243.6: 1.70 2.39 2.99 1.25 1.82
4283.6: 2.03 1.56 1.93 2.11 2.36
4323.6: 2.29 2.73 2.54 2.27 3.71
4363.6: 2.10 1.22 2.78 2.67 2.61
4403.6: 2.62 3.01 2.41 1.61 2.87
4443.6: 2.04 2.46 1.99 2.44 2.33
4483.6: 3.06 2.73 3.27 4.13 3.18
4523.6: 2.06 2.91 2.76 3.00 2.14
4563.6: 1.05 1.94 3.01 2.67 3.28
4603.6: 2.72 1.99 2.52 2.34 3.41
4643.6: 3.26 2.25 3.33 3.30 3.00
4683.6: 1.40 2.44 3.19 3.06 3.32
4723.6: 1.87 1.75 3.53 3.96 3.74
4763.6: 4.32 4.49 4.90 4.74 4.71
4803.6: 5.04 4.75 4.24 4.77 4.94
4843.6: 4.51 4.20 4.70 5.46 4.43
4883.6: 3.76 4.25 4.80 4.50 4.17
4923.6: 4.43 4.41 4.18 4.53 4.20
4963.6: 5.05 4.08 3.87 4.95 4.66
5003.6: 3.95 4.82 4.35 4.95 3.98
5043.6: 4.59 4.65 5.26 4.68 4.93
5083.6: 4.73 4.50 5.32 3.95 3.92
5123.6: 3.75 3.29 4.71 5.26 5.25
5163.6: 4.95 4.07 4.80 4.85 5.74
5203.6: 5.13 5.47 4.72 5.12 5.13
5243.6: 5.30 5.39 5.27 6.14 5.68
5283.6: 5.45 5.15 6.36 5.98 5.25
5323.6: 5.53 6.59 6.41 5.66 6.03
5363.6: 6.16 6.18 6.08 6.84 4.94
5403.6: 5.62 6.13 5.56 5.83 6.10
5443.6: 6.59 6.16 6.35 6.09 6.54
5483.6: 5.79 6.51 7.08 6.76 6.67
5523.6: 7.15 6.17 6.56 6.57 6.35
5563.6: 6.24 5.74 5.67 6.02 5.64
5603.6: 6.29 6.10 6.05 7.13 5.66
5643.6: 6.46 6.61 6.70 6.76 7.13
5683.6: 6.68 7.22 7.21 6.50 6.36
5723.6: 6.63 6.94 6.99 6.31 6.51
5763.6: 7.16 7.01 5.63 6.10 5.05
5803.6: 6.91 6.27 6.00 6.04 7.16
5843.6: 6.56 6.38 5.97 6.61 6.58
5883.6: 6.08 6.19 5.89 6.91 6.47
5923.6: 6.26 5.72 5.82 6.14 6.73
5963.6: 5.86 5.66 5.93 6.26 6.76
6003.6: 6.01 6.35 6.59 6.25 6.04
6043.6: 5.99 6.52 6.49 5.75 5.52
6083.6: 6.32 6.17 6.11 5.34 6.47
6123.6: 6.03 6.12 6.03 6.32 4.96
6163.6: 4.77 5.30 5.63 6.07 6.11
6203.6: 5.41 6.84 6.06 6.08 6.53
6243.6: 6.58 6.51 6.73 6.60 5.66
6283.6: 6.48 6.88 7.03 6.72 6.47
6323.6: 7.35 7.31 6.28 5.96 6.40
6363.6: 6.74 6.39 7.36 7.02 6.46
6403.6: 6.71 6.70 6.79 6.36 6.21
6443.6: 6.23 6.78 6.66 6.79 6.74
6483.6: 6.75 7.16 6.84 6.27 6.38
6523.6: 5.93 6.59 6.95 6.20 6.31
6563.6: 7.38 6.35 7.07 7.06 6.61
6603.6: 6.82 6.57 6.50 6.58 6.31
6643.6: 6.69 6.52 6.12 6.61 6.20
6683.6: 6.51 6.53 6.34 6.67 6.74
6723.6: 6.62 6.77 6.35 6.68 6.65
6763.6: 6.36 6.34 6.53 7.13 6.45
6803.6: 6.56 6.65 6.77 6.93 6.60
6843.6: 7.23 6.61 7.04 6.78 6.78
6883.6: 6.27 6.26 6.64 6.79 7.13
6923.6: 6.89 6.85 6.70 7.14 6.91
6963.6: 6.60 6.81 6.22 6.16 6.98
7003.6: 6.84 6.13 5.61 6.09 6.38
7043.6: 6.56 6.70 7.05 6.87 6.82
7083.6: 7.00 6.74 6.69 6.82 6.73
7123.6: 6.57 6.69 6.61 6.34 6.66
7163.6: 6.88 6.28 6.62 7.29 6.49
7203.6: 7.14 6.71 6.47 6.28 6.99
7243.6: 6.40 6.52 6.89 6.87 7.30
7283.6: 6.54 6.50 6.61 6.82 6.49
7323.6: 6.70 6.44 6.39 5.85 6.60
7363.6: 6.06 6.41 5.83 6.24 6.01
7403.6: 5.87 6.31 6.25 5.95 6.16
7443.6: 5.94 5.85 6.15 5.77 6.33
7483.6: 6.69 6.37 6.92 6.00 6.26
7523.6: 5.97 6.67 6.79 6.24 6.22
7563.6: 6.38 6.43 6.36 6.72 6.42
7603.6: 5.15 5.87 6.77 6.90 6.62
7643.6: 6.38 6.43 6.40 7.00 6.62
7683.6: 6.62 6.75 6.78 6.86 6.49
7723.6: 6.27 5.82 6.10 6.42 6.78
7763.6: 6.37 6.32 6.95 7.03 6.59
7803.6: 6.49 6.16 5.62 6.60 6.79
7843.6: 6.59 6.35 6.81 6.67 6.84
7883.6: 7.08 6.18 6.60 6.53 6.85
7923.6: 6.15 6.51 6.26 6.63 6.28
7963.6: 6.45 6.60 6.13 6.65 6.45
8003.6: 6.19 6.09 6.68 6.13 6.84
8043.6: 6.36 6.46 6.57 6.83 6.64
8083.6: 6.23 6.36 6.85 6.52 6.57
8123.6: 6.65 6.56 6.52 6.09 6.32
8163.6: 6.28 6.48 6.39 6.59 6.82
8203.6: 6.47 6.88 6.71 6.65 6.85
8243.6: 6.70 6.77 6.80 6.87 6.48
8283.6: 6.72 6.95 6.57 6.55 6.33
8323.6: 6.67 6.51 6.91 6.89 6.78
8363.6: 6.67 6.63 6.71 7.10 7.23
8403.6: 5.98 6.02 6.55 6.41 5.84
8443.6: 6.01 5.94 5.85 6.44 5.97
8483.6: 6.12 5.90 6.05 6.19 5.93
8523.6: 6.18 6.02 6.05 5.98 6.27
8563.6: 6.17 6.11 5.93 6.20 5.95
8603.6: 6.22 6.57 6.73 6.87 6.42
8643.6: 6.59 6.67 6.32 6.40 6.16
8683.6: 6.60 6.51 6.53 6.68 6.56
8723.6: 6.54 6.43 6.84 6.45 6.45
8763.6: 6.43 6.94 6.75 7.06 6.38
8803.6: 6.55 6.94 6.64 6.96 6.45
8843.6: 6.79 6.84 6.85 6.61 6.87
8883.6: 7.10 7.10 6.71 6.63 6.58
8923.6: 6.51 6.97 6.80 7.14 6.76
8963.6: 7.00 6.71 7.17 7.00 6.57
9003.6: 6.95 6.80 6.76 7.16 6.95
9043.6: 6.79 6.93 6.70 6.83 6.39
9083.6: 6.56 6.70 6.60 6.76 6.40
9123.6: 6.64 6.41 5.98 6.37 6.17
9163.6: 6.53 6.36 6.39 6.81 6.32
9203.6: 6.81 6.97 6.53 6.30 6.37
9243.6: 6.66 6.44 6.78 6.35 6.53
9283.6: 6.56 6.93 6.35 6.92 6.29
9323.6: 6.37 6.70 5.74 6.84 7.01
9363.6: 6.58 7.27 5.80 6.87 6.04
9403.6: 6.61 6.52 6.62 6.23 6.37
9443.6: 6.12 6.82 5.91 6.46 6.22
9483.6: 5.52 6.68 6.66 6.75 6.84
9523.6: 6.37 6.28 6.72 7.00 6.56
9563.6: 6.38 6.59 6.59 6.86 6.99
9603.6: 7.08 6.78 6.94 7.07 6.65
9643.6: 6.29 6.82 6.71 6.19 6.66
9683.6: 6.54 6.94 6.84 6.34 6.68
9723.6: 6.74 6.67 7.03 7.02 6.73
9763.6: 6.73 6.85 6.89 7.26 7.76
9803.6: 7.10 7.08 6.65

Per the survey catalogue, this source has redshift 0.191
